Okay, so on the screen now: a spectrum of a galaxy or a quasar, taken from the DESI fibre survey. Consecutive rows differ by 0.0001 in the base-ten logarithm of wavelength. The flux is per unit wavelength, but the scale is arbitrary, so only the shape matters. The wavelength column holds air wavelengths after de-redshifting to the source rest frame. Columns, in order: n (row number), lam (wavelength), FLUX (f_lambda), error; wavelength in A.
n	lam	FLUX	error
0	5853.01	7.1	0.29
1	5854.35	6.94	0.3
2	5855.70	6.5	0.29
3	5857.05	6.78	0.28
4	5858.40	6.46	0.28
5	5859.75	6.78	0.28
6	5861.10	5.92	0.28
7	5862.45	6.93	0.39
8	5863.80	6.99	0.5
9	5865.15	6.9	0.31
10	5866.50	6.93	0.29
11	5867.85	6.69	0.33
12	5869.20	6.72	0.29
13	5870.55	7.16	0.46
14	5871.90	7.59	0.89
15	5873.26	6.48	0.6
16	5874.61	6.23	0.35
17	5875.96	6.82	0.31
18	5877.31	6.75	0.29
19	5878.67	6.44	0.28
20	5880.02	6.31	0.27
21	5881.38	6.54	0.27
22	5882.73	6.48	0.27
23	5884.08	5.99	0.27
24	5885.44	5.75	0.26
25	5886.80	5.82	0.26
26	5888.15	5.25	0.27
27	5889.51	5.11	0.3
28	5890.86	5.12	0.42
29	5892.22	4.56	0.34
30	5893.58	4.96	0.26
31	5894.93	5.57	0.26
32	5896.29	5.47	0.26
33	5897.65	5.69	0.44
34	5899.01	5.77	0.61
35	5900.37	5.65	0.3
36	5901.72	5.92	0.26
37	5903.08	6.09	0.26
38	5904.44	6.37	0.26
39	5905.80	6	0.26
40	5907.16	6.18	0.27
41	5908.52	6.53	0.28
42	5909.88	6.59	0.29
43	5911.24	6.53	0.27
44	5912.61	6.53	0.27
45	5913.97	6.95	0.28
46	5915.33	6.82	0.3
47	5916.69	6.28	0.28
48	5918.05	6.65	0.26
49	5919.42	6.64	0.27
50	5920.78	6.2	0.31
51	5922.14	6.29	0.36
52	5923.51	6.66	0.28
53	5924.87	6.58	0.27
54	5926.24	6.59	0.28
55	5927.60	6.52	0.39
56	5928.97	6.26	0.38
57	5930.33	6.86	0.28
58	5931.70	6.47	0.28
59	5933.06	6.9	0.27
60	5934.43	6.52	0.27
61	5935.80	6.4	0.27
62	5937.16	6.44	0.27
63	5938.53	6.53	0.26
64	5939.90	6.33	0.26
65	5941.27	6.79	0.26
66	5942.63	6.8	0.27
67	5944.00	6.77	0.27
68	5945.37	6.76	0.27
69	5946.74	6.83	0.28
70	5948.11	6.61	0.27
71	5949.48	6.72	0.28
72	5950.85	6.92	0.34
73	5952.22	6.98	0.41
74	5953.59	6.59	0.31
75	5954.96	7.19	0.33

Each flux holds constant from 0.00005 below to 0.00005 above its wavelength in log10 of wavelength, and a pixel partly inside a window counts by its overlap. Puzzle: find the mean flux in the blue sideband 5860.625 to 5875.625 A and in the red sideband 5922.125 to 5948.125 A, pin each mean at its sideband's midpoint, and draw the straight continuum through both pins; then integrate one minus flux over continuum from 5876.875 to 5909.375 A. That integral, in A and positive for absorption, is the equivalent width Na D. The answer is 4.2 A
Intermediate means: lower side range 6.79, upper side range 6.6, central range 5.84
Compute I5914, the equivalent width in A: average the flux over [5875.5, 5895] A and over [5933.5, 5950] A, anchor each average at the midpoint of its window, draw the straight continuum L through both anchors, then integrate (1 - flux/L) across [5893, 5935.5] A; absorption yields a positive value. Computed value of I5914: -0.4 A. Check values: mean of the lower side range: 5.83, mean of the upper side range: 6.63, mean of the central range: 6.3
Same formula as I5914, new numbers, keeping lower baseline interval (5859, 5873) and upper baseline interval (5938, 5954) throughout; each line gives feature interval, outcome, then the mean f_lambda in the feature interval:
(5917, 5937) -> 0.66 A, 6.53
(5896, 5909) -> 1.56 A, 5.97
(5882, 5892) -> 1.78 A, 5.6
